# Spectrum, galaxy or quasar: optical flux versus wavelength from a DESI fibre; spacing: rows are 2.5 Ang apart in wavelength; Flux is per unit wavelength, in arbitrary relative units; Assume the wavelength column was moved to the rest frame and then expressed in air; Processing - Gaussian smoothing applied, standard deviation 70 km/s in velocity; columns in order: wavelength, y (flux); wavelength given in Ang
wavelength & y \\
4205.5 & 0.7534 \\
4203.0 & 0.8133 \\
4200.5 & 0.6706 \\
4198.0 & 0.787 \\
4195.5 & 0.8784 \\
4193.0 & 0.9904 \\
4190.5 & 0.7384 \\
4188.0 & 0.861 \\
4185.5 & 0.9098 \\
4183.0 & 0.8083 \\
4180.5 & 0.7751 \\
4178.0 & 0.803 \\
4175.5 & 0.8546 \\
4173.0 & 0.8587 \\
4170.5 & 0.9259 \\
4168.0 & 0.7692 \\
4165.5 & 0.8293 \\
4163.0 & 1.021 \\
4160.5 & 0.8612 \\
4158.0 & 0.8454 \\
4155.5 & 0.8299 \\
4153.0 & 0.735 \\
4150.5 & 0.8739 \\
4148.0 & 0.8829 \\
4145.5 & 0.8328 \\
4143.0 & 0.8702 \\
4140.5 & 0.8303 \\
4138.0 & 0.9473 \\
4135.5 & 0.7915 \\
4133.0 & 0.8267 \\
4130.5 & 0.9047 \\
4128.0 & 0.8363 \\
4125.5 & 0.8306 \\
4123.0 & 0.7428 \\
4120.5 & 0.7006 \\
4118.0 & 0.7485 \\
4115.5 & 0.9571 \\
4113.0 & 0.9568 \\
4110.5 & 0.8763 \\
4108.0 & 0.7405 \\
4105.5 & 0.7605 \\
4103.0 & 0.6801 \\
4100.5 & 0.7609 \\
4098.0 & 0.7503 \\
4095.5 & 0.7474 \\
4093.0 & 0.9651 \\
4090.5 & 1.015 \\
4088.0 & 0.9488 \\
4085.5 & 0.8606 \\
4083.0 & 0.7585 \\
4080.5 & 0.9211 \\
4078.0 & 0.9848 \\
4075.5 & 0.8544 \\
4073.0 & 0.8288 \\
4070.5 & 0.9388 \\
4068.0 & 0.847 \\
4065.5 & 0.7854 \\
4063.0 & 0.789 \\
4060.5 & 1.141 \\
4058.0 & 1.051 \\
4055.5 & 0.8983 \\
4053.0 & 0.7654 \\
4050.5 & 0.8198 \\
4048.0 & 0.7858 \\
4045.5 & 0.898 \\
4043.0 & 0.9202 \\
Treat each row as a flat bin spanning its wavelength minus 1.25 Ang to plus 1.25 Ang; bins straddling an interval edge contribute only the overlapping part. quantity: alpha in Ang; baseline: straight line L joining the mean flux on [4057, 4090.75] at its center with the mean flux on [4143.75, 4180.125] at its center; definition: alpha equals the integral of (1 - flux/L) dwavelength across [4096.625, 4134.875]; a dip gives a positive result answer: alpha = 3.2 Ang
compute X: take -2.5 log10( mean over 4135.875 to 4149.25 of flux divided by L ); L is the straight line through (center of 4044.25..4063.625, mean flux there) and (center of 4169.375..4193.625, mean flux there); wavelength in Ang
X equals -0.01 mag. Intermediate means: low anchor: 0.897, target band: 0.867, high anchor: 0.849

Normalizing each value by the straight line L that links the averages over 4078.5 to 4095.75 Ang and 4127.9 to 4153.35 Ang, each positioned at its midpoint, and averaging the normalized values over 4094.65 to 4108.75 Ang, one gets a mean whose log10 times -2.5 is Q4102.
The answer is 0.20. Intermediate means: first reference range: 0.9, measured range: 0.74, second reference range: 0.853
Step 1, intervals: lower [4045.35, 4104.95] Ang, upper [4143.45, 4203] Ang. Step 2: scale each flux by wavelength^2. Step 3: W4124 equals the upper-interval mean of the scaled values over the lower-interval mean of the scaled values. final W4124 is 1.0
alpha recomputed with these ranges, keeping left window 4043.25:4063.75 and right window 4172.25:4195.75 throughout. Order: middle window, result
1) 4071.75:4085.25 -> 0.28 Ang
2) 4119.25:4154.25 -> 1.44 Ang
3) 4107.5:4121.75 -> 0.63 Ang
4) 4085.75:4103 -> 0.60 Ang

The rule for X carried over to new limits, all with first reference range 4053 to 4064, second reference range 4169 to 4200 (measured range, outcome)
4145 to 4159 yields 0.05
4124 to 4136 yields 0.06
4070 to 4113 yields 0.09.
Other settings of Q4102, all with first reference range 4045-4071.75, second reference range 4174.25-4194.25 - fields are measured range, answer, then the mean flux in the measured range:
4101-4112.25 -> 0.13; 0.773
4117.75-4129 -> 0.12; 0.772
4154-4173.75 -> -0.02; 0.866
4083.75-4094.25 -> -0.08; 0.938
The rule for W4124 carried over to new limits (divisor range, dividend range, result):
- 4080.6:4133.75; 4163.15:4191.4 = 1.05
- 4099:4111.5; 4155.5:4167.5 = 1.18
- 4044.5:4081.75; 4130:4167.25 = 1.01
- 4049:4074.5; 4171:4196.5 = 1.02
